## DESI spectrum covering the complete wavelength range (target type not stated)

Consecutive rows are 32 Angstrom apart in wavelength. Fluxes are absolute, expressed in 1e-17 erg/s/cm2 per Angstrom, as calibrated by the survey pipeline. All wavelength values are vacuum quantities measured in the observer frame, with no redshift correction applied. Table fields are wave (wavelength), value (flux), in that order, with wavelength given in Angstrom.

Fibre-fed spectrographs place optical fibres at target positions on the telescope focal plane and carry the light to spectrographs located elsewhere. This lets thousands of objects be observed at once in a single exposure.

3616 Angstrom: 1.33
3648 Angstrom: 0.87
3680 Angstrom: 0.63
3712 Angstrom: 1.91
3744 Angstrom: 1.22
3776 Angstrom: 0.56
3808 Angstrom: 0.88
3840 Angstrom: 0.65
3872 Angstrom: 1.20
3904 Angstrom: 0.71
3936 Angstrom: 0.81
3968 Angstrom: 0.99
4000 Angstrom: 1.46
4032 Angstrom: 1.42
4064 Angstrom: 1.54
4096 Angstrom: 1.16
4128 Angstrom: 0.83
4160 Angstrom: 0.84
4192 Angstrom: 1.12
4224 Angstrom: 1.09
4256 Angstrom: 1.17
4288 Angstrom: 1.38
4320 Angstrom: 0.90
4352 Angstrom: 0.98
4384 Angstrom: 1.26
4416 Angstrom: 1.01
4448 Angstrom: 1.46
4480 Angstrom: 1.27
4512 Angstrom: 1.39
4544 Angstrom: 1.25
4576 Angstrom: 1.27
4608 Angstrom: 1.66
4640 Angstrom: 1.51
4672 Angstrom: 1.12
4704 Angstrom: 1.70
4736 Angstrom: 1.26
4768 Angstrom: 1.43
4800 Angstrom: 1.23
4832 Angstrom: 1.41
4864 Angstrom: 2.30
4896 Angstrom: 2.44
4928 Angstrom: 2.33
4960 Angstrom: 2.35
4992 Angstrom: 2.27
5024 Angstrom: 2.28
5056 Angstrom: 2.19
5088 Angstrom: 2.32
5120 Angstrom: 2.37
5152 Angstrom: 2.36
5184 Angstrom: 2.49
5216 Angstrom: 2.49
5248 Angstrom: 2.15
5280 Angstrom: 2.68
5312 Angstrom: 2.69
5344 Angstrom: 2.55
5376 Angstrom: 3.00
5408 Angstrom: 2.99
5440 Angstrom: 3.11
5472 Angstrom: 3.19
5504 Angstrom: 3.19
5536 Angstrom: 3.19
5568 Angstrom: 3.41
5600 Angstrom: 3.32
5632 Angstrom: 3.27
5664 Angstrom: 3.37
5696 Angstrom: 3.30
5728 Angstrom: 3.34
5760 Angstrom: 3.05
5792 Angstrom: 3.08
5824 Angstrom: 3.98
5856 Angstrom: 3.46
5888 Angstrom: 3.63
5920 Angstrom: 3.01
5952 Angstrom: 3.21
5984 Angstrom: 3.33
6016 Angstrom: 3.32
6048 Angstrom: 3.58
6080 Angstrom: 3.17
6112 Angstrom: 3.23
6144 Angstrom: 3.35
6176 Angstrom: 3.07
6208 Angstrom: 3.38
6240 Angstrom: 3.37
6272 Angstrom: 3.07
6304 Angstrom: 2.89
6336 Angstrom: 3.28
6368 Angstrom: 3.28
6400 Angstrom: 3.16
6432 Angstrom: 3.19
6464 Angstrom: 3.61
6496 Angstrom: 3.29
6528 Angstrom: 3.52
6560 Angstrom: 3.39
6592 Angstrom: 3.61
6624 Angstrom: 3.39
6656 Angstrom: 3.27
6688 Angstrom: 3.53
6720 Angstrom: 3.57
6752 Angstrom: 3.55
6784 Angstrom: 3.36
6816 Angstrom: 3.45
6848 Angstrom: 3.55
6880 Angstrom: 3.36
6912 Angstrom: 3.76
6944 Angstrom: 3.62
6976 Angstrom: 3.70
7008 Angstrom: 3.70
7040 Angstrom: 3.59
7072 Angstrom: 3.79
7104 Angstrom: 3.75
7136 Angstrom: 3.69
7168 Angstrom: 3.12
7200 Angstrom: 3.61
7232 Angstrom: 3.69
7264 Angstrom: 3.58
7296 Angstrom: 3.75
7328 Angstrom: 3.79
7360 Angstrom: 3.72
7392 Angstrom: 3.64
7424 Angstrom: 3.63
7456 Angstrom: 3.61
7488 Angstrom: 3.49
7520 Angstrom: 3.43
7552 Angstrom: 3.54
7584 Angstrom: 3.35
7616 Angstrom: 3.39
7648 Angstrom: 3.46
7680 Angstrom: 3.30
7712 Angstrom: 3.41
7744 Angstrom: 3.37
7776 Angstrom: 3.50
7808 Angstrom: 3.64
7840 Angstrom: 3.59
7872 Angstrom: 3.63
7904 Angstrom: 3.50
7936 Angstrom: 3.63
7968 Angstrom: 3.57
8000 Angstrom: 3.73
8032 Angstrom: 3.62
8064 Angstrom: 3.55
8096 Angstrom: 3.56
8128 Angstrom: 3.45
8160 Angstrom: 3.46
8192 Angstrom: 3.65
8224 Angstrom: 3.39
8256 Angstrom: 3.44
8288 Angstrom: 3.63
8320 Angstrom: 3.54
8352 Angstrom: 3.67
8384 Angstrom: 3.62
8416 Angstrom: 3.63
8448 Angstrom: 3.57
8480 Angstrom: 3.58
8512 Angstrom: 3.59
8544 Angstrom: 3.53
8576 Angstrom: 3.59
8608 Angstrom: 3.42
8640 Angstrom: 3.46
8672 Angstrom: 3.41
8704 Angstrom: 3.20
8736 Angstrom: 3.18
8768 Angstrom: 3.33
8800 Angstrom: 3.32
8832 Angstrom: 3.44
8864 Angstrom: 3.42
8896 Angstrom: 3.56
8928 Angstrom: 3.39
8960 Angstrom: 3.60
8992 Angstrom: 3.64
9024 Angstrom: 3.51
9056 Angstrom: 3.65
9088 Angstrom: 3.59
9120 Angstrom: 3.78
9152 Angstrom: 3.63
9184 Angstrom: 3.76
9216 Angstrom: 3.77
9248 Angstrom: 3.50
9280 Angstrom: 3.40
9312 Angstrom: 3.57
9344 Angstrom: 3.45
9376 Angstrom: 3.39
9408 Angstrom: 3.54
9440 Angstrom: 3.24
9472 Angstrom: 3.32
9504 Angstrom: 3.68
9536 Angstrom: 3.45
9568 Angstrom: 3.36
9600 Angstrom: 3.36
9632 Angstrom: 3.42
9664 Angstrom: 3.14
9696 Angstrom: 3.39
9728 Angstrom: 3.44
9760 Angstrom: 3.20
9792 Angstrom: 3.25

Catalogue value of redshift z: 0.217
